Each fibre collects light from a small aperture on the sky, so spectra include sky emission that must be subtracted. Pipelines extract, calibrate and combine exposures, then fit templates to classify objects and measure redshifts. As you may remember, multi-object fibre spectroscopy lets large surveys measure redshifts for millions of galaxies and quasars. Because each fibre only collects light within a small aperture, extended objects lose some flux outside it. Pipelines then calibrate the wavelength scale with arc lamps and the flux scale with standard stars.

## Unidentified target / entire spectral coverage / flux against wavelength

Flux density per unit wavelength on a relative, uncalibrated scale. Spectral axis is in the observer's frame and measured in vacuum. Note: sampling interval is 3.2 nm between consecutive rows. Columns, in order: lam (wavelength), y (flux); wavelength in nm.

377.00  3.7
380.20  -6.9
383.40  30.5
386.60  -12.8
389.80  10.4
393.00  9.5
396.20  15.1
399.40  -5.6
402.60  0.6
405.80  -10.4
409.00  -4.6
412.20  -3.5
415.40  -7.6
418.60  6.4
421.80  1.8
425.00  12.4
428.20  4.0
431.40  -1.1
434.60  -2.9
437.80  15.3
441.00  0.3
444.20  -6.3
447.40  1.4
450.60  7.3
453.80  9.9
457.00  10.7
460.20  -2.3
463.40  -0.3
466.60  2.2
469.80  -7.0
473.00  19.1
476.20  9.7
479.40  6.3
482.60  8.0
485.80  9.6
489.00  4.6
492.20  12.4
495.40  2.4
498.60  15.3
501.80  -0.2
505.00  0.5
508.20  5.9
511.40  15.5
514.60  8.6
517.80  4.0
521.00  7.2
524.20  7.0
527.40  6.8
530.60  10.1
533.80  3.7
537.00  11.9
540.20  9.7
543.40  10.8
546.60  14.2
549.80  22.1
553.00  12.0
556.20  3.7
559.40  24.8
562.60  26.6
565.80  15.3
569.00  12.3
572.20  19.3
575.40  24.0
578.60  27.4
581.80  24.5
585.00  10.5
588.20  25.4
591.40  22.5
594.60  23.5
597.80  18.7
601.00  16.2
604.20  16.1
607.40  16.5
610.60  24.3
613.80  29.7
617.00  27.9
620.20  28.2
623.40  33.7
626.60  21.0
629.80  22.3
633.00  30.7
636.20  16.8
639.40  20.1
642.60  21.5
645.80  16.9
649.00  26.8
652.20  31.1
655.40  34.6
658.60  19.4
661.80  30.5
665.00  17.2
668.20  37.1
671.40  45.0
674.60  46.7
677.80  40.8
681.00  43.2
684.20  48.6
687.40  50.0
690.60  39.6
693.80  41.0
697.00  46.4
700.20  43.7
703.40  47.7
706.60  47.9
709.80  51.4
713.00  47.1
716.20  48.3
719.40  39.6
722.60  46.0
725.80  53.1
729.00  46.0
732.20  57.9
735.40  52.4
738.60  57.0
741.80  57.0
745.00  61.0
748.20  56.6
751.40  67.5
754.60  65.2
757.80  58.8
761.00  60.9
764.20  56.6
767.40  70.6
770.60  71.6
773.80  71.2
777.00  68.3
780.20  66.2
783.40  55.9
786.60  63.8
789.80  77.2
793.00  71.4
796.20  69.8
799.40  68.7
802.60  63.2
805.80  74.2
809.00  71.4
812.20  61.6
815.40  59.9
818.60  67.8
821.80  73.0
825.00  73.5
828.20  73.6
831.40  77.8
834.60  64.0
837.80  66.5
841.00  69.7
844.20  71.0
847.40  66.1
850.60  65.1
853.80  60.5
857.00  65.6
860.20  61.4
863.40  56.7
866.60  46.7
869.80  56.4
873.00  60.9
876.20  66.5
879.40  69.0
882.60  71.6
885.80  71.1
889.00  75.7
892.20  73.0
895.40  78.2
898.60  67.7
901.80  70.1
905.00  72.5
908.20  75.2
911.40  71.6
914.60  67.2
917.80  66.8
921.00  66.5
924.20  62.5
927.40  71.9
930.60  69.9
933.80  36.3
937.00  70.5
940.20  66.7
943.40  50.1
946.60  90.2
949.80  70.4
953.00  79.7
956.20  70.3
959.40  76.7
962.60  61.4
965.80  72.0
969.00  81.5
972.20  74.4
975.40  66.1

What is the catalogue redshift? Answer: 0.67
